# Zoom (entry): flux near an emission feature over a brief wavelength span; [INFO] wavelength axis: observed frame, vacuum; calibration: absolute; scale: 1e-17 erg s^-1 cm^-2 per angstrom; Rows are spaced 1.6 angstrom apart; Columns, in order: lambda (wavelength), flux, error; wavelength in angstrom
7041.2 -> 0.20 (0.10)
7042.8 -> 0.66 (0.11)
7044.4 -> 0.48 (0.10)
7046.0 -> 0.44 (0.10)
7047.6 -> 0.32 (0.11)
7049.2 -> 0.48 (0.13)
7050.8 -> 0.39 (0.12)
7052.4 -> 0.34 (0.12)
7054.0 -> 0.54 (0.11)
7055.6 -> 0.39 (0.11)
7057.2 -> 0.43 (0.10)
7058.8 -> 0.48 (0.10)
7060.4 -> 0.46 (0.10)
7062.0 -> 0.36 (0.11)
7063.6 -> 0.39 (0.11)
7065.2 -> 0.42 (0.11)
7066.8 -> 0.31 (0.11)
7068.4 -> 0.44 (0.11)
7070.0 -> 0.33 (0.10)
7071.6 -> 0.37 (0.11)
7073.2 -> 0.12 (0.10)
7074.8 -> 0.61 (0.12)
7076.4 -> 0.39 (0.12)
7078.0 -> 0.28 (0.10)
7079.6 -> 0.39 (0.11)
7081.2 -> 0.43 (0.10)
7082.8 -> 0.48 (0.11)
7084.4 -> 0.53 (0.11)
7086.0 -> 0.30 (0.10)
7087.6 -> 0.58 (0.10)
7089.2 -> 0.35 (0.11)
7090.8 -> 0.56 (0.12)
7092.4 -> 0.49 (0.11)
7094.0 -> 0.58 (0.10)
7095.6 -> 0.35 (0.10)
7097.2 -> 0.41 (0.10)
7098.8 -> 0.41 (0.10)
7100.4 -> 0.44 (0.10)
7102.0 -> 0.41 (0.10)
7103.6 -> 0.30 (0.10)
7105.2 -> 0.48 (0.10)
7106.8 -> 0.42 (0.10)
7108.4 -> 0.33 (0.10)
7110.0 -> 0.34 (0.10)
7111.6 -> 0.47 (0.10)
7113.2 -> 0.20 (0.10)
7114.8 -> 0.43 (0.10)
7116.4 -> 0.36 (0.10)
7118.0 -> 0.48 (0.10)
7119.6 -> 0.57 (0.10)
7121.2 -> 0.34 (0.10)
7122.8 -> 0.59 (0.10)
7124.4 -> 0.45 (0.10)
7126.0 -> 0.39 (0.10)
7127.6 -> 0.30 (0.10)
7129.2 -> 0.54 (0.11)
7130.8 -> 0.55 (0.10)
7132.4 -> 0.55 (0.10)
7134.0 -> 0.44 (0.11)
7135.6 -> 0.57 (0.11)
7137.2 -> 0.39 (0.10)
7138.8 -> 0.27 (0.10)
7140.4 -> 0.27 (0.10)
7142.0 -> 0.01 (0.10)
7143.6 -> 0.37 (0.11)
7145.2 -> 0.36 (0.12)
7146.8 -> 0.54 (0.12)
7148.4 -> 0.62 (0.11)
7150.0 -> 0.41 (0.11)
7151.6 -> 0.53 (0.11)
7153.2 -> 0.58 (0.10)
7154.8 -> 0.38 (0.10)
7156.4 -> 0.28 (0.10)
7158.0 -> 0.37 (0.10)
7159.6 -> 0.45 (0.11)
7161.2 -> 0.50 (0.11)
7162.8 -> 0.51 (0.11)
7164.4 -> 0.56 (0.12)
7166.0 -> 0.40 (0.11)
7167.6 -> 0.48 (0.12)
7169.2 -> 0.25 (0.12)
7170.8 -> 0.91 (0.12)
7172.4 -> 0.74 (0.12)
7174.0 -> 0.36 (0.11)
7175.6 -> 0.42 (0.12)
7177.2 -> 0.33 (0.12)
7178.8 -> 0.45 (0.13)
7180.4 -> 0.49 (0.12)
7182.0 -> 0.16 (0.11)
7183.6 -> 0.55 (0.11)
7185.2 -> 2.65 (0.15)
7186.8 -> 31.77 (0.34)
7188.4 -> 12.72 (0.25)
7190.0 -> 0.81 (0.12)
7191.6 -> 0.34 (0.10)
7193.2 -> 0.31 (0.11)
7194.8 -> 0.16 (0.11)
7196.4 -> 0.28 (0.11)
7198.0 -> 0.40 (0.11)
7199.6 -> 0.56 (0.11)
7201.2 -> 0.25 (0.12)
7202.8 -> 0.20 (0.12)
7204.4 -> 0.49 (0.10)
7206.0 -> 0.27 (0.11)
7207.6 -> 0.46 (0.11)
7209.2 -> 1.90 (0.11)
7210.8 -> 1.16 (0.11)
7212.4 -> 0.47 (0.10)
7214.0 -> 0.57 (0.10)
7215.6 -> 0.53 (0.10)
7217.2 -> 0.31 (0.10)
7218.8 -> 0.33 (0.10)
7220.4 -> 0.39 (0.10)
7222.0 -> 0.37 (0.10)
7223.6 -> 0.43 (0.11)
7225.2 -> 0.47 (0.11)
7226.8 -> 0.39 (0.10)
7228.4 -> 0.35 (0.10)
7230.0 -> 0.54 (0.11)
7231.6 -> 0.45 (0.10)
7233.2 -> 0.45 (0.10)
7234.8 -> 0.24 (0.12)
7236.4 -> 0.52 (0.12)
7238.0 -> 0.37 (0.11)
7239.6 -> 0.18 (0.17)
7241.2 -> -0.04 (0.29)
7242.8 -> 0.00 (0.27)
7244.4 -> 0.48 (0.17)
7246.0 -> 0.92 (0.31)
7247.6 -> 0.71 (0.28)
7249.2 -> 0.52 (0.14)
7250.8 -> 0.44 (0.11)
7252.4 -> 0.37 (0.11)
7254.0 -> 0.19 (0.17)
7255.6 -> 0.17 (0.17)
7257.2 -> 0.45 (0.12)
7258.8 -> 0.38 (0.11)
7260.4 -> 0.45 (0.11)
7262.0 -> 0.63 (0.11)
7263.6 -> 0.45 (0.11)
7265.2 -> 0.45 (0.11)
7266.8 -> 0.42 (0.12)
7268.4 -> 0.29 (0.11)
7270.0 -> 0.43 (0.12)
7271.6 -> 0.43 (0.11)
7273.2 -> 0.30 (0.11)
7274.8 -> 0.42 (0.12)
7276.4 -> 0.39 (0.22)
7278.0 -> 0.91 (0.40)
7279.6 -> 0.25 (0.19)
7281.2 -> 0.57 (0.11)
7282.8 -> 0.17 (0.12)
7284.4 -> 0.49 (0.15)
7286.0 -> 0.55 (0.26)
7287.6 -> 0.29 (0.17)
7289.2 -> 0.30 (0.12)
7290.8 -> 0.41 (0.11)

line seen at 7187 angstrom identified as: H-alpha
